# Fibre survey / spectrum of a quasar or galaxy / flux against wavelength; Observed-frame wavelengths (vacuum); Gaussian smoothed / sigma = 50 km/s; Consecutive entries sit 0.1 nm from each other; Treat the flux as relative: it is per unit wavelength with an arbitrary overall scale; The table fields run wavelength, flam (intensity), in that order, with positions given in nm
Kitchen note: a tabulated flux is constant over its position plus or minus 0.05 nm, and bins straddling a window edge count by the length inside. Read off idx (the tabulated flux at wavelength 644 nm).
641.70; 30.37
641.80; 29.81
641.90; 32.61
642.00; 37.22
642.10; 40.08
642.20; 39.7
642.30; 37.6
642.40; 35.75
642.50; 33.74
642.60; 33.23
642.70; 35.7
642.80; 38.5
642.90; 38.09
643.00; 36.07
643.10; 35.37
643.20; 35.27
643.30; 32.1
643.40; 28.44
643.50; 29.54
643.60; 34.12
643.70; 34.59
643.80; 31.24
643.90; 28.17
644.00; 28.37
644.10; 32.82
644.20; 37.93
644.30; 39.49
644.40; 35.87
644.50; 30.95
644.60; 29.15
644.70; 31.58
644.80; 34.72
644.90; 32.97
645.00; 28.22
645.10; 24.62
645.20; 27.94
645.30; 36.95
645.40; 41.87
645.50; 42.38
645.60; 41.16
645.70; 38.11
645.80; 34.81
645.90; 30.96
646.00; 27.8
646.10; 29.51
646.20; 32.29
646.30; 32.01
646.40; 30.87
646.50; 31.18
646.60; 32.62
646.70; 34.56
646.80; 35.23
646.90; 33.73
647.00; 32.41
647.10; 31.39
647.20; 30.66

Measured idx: 28.37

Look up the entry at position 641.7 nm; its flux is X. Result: 30.37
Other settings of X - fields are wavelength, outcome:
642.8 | 38.5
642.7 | 35.7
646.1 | 29.51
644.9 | 32.97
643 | 36.07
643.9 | 28.17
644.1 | 32.82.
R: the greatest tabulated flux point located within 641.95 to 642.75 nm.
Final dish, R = 40.08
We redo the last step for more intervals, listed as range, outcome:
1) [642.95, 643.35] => 36.07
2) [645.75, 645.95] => 34.81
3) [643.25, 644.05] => 34.59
